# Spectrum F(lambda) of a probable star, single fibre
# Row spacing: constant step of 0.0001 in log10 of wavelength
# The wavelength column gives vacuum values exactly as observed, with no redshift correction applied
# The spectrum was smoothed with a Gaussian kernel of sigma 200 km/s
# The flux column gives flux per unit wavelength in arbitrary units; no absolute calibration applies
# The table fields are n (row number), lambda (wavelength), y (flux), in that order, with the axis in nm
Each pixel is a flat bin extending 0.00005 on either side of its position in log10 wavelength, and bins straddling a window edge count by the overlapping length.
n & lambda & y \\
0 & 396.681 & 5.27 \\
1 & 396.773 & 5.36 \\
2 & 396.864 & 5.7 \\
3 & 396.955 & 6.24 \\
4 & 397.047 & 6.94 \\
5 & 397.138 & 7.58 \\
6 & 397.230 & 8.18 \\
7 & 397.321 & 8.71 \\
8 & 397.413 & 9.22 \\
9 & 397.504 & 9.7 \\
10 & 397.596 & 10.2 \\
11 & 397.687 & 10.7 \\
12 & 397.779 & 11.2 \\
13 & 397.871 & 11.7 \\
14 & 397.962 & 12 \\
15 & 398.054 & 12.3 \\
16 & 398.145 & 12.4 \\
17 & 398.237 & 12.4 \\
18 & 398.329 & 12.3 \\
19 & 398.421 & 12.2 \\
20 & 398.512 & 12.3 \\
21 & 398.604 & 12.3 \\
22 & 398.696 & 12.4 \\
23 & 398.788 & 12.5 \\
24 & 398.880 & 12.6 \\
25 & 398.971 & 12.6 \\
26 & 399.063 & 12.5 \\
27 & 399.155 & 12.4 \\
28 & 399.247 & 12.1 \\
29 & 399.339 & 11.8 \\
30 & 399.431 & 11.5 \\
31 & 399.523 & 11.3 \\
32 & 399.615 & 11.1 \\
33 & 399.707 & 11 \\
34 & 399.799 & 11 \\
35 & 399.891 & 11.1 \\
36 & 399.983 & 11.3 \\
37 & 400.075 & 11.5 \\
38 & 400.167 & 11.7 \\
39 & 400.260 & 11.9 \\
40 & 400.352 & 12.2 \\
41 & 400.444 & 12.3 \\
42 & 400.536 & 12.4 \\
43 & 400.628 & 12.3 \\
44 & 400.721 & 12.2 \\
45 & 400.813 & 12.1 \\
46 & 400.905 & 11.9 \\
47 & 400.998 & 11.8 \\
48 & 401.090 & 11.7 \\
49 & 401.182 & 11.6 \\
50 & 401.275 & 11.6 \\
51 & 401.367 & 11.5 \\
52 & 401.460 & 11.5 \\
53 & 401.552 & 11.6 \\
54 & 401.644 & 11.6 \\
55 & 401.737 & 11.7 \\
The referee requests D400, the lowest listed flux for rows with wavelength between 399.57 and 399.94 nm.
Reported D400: 11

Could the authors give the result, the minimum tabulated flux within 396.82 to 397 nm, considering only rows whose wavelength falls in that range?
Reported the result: 5.7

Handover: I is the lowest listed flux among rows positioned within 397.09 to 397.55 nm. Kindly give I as 7.58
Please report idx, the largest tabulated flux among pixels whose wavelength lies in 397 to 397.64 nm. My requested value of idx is 10.2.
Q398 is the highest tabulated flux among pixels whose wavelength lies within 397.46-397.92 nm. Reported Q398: 11.7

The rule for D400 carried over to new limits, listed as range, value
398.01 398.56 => 12.2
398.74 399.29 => 12.1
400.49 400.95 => 11.9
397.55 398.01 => 10.2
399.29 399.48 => 11.5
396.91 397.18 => 6.24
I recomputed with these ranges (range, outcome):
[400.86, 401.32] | 11.6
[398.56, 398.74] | 12.3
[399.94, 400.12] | 11.3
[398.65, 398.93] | 12.4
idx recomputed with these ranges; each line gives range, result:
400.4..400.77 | 12.4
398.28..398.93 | 12.6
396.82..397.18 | 7.58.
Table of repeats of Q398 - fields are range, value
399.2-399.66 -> 12.1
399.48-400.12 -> 11.5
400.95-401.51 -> 11.8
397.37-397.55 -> 9.7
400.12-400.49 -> 12.3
